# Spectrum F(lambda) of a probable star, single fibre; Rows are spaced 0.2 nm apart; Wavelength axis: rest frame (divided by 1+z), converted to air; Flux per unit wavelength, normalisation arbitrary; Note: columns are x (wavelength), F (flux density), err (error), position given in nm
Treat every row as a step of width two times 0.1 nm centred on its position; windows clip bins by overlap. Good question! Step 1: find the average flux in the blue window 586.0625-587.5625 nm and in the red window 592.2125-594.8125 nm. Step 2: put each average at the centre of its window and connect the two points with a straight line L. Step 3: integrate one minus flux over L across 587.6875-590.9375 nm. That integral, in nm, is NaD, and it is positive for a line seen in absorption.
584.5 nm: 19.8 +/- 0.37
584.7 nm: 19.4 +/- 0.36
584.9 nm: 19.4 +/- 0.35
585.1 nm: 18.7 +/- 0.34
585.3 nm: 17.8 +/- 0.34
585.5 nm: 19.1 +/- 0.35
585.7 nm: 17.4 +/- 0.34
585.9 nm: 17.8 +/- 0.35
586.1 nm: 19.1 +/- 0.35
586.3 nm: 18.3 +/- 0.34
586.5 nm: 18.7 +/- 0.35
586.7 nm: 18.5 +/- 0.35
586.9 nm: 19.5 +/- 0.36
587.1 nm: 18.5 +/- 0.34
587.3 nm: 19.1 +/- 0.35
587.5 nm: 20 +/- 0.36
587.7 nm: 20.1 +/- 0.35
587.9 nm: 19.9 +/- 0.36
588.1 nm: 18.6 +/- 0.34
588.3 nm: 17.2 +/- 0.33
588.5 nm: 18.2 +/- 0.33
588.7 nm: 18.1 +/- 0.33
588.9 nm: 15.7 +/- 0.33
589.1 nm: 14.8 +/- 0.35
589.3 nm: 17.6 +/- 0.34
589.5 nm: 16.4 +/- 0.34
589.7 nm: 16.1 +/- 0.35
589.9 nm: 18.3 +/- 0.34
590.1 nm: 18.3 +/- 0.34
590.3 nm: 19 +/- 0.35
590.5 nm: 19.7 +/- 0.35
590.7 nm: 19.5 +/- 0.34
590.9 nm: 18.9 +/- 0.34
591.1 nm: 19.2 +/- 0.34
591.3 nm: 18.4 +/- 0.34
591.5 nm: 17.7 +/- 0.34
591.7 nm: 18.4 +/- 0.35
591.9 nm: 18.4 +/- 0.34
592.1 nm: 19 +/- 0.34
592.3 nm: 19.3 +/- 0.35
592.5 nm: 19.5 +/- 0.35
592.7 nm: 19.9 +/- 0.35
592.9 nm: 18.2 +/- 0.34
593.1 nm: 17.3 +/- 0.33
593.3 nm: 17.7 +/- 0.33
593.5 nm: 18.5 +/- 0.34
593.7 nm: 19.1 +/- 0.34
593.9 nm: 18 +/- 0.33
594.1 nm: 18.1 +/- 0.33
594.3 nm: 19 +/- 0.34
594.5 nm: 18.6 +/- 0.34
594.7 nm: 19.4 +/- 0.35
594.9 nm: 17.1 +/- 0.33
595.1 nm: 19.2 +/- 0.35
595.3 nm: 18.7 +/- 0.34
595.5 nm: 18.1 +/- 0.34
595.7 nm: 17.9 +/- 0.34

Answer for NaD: 0.15 nm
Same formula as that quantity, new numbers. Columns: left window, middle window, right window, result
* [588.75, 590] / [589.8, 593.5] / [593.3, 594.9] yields -0.26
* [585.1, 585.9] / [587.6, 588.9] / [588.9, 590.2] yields -0.09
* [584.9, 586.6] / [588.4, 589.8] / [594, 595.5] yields 0.13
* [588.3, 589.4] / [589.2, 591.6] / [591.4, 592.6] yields -0.06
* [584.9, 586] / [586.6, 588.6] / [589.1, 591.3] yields -0.08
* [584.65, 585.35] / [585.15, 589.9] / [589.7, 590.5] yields 0.13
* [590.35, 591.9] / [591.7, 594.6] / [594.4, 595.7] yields 0.00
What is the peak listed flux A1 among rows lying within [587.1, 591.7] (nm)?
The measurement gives 20.1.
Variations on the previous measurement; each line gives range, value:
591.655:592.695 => 19.5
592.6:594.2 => 19.9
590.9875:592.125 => 19.2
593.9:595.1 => 19.4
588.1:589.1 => 18.6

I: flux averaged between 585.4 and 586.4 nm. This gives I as 18.3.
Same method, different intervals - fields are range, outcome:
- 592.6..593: 19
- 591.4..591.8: 18.1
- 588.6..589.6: 16.5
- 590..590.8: 19.1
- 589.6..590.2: 17.6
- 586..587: 18.8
